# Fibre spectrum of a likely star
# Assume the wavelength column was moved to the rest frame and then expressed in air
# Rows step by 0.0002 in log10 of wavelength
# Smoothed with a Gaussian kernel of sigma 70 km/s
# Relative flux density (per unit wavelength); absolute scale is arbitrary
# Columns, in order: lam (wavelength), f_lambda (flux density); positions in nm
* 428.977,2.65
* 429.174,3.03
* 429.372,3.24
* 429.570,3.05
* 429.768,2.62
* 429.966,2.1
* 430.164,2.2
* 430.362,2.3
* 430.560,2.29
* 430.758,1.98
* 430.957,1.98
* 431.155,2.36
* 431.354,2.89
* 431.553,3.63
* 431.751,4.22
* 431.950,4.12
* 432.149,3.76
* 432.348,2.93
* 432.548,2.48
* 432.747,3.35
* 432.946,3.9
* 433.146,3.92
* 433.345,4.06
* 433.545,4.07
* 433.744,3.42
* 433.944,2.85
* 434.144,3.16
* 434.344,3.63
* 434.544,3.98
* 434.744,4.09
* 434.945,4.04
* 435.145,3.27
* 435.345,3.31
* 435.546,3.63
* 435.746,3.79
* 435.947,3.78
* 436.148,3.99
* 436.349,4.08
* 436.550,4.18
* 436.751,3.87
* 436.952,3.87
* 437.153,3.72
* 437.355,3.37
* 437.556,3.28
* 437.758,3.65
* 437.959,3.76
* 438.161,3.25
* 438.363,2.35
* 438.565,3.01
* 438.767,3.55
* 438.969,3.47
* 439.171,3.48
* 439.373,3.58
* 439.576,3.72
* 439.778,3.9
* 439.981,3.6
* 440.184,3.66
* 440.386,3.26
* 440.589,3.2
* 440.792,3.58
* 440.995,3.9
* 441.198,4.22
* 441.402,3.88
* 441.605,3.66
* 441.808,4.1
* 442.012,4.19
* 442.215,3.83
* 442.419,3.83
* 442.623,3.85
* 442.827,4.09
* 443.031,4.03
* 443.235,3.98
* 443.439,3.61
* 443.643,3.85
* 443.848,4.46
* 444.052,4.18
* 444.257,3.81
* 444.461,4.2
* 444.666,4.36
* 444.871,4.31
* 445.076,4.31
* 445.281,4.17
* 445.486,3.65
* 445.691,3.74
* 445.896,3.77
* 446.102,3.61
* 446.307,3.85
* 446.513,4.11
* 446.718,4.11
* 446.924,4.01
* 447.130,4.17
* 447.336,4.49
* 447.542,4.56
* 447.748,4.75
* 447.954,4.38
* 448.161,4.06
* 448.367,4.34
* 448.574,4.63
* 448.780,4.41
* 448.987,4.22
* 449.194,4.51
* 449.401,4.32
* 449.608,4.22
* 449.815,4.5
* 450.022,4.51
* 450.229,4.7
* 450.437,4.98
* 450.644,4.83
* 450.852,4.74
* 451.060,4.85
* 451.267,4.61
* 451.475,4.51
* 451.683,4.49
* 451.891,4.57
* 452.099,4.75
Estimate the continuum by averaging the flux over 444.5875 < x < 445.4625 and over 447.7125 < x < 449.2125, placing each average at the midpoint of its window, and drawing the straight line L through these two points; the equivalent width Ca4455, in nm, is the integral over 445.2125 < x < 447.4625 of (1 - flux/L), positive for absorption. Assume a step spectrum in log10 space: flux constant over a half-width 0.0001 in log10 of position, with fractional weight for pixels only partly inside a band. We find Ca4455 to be 0.17 nm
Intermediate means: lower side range 4.23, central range 3.97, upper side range 4.39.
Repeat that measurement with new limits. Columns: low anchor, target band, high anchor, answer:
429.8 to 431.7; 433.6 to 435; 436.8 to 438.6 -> -0.31 nm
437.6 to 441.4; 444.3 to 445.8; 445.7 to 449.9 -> -0.04 nm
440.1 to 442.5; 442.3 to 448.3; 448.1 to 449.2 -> 0.02 nm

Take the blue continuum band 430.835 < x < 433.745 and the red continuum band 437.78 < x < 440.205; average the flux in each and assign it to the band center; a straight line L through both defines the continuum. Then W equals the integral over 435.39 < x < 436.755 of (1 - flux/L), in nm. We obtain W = -0.18 nm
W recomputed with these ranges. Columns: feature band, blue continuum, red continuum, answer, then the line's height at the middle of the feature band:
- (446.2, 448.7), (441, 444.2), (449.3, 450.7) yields 0.05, 4.37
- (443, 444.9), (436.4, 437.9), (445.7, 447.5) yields -0.07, 3.94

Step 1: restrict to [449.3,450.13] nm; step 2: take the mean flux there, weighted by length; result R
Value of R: 4.39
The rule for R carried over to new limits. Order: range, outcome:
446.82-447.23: 4.09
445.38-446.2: 3.7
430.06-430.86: 2.19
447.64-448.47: 4.38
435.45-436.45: 3.86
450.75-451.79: 4.64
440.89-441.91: 3.95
